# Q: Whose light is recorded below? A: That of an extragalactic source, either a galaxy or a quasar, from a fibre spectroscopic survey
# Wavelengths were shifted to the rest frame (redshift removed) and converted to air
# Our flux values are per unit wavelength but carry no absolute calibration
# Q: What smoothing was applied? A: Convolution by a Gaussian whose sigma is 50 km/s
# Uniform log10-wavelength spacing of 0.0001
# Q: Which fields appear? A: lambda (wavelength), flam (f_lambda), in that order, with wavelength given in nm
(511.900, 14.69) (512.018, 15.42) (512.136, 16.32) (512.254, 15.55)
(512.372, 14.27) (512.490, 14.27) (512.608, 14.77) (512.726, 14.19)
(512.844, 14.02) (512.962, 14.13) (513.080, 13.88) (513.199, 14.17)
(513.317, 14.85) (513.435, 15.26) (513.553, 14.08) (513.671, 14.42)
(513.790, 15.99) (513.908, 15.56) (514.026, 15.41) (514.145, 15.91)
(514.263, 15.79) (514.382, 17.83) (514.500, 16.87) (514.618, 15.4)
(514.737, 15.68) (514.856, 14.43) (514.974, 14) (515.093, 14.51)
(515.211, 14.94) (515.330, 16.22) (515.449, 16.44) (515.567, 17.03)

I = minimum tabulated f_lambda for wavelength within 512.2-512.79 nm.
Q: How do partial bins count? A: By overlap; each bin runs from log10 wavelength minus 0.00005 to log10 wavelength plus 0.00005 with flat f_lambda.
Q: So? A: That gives 14.19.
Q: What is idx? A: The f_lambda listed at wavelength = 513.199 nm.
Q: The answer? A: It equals 14.17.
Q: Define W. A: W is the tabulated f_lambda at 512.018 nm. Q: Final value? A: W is 15.42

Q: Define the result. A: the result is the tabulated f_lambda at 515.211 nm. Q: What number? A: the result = 14.94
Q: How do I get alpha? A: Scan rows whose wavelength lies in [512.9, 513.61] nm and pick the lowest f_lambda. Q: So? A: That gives 13.88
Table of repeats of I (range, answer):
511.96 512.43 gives 14.27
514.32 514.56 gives 16.87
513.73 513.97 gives 15.56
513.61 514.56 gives 14.42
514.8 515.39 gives 14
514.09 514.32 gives 15.79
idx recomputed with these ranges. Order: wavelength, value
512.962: 14.13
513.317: 14.85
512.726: 14.19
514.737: 15.68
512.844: 14.02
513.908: 15.56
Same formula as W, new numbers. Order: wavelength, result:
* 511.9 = 14.69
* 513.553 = 14.08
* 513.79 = 15.99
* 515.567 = 17.03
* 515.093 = 14.51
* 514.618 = 15.4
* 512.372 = 14.27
